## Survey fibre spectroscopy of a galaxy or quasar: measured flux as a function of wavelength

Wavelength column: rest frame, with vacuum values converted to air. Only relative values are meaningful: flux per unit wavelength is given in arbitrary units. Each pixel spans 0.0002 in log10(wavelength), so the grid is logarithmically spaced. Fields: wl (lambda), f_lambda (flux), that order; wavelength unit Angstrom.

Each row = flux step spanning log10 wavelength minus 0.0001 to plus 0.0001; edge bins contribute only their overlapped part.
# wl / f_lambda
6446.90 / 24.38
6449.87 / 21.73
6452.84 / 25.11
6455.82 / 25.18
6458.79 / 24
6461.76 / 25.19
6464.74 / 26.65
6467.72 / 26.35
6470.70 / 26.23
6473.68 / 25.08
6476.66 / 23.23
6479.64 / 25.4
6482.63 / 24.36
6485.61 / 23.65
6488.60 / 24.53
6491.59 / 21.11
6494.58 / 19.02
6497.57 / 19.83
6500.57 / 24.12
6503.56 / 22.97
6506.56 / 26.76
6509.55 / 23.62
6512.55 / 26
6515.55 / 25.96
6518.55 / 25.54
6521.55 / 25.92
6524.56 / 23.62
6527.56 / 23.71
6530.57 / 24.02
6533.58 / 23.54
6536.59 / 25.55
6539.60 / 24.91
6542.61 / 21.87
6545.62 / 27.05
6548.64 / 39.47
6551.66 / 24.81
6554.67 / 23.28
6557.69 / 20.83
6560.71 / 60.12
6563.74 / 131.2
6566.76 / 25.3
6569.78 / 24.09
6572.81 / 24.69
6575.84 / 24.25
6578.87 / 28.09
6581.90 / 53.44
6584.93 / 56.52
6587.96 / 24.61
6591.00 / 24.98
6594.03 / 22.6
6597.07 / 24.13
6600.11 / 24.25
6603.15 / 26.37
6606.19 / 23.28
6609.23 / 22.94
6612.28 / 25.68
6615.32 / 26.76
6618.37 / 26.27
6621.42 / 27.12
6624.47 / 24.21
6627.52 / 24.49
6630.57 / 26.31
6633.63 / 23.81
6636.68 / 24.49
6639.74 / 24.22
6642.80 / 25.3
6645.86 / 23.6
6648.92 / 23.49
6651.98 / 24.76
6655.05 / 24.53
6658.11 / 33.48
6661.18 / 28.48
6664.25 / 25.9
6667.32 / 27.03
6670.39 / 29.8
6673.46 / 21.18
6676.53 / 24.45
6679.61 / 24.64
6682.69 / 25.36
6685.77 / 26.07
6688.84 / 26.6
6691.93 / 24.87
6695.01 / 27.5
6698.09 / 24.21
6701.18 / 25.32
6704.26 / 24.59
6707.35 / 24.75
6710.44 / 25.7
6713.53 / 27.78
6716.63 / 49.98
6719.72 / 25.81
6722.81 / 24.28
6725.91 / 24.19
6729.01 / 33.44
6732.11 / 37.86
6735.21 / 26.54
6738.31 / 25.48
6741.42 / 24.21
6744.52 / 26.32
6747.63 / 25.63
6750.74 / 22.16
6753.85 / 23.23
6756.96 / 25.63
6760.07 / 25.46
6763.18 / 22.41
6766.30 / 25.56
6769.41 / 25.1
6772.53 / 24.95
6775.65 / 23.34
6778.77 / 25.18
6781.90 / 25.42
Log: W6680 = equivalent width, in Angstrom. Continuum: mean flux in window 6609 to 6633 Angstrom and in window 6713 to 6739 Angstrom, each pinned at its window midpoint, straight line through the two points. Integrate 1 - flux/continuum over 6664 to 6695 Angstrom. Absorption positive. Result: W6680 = 3.08 Angstrom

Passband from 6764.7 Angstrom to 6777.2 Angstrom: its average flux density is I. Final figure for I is 24.7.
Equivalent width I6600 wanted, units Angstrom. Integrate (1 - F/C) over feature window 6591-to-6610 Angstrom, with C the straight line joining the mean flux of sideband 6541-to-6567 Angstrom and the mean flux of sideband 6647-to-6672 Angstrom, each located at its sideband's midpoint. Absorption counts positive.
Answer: 6.2 Angstrom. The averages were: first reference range 42.3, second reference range 27.1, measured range 24.1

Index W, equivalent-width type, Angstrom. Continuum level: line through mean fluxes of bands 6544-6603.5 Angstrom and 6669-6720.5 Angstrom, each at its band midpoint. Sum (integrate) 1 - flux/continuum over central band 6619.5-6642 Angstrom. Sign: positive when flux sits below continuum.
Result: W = 4.7 Angstrom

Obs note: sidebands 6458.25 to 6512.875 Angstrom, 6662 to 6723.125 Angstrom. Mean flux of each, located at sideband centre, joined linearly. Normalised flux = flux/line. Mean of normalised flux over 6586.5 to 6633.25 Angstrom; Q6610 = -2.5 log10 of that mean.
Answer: 0.04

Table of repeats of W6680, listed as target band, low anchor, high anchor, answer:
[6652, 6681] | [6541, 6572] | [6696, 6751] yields 4.8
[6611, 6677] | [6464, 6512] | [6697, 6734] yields 4.1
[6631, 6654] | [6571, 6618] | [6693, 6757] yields 3.2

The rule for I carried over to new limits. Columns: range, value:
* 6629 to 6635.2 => 25.1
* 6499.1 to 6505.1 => 23.6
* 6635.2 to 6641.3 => 24.3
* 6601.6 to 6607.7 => 24.8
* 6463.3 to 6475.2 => 26.1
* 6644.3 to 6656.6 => 24.1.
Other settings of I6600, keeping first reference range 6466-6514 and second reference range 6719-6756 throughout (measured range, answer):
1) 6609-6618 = -0.1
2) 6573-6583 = -3.3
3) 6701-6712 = 0.5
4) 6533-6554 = -1.9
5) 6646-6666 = -0.7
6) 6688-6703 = 0.3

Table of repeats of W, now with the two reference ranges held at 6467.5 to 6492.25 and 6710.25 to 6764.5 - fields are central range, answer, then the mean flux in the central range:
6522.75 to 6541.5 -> 0.7 Angstrom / 24.2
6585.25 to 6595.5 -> -0.8 Angstrom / 27.9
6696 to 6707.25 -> 1.0 Angstrom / 24.9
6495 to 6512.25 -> 1.0 Angstrom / 23.4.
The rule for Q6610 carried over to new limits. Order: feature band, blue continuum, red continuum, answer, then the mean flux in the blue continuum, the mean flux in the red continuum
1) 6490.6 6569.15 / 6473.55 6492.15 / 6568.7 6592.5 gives -0.052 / 24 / 32.7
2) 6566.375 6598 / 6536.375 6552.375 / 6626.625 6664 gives -0.141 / 27.5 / 25.6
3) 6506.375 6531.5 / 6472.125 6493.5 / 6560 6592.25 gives 0.242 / 23.8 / 43.1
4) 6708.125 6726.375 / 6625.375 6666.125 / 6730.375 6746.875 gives -0.087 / 25.6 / 28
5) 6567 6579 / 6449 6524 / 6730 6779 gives -0.009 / 24.3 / 25.7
